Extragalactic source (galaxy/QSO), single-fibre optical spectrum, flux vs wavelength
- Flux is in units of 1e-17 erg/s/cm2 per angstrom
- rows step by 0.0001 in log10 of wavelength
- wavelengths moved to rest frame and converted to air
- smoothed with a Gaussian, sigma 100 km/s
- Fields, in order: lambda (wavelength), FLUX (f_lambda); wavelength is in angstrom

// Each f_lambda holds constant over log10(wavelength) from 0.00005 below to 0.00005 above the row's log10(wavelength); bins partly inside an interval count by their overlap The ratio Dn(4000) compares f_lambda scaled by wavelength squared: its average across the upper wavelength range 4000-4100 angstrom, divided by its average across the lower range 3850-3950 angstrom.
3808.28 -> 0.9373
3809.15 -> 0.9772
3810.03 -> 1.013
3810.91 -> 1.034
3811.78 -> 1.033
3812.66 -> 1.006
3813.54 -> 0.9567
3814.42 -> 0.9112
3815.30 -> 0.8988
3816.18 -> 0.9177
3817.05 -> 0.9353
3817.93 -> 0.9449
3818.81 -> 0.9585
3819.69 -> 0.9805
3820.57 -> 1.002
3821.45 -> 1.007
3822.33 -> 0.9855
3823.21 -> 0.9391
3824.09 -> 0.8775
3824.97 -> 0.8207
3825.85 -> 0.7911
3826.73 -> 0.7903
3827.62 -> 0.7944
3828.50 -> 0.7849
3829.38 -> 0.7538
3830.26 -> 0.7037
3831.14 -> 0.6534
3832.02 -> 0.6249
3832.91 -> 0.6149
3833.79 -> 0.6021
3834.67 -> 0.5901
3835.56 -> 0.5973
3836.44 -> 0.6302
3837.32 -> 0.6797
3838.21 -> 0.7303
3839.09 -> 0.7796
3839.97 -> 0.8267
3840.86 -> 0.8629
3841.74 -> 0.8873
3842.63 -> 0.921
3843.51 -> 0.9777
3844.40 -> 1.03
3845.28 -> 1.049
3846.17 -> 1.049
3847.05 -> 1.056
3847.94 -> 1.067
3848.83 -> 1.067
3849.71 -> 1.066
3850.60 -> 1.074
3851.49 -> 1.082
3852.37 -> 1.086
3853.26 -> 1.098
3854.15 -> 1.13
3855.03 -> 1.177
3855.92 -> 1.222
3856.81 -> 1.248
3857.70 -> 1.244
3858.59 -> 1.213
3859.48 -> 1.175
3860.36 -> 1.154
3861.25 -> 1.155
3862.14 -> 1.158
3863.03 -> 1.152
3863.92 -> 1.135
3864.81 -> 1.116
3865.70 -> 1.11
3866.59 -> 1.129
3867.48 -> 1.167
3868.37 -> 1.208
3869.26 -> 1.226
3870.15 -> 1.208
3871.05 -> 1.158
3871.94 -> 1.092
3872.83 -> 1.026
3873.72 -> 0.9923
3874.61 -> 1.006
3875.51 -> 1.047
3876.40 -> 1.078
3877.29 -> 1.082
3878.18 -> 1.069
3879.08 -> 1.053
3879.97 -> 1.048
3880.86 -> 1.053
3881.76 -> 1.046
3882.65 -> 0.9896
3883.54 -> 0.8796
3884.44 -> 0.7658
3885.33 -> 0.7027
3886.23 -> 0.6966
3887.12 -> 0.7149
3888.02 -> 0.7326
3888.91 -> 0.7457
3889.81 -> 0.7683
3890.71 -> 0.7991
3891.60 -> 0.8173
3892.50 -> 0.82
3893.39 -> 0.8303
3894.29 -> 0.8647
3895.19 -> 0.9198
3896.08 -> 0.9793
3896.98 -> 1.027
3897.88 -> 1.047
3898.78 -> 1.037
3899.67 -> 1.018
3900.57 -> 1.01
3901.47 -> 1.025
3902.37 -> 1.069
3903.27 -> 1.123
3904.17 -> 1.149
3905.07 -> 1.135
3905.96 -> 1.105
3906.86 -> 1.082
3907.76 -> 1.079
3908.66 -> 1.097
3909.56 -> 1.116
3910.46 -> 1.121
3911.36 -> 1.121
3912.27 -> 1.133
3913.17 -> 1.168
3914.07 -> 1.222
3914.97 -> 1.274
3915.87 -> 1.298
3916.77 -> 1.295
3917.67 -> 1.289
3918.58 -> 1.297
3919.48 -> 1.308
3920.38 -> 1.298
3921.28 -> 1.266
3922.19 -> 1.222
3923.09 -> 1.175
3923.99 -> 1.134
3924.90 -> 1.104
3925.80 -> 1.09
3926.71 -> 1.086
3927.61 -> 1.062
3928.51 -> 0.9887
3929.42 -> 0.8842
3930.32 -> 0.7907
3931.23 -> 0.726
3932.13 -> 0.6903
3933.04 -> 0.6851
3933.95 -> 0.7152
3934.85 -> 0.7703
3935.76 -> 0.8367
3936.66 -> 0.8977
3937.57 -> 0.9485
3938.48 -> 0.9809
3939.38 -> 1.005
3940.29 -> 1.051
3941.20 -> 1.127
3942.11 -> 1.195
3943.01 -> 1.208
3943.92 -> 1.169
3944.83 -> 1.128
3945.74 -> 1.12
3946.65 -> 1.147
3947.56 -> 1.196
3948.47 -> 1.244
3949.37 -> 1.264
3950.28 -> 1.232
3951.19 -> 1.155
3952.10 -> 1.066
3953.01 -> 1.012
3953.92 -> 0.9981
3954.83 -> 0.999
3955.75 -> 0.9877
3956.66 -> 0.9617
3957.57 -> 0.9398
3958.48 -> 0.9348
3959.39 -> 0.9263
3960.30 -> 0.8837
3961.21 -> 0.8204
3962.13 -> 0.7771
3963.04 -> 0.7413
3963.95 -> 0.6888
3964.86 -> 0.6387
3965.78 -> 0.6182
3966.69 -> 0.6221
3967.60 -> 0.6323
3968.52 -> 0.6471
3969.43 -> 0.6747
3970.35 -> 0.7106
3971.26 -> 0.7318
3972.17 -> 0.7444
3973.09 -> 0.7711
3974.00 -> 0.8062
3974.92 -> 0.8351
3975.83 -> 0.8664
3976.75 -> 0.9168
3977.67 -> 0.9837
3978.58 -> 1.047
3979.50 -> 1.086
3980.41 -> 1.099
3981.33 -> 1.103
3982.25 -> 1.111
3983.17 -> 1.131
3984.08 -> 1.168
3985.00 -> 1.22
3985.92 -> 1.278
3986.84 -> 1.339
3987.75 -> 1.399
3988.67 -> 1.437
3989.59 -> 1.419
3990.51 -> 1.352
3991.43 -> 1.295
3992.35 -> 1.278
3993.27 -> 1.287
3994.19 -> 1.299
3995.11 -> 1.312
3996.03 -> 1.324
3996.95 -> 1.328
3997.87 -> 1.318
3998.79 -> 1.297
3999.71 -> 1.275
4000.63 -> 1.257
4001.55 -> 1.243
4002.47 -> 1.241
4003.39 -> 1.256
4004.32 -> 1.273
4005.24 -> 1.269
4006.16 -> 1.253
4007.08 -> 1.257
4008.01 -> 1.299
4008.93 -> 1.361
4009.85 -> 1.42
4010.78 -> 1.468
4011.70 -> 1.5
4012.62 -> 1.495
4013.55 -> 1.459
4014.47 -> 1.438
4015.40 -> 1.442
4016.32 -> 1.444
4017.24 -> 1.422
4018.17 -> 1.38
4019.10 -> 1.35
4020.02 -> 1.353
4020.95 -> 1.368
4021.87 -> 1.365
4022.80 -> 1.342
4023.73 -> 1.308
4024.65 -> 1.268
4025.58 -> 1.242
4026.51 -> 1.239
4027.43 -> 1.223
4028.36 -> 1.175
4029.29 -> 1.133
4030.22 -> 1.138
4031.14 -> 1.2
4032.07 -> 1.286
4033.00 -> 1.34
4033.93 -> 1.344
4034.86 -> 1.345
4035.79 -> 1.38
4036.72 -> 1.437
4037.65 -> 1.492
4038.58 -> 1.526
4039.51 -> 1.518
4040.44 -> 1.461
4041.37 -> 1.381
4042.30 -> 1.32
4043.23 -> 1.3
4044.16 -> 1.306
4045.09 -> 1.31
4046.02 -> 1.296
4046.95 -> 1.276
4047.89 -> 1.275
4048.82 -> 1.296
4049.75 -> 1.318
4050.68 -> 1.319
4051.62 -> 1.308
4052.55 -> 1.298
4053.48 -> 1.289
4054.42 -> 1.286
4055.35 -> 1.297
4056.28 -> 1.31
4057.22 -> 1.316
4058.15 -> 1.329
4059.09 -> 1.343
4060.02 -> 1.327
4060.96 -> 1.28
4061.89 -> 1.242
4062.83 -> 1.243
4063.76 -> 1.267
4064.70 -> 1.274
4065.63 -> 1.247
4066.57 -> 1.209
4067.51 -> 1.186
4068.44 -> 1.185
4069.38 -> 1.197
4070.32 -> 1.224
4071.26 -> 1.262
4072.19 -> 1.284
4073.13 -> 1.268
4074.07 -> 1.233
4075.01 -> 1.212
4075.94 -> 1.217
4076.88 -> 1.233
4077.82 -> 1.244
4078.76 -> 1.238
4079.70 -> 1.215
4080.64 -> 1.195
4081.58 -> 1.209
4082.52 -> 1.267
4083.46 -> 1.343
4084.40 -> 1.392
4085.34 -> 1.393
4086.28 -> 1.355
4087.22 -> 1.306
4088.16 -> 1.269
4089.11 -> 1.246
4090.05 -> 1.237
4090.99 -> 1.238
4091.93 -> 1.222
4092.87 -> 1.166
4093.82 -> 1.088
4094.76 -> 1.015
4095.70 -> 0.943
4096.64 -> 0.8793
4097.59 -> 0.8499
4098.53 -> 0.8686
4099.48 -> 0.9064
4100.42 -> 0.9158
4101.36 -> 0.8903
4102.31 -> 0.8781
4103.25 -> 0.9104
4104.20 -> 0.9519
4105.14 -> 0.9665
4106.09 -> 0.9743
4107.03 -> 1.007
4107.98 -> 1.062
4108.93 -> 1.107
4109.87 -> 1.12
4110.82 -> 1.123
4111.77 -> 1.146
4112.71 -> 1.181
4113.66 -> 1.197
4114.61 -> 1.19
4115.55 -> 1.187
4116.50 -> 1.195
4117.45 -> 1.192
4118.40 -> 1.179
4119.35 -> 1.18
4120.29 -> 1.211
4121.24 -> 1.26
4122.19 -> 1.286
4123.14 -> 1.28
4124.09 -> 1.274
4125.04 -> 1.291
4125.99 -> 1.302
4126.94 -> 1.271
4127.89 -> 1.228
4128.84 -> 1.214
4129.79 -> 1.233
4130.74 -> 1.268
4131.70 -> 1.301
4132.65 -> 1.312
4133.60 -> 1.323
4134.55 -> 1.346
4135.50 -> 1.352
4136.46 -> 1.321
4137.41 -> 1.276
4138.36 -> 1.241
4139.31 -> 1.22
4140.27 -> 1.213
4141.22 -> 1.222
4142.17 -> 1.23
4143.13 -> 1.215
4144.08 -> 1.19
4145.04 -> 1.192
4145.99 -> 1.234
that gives 1.30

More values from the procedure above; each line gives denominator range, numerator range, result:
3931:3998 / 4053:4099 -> 1.27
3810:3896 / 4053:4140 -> 1.42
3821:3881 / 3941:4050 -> 1.29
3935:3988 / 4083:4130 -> 1.26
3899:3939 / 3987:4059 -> 1.32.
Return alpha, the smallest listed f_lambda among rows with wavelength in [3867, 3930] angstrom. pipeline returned 0.6966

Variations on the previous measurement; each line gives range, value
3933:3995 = 0.6182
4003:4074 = 1.133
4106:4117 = 0.9743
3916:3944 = 0.6851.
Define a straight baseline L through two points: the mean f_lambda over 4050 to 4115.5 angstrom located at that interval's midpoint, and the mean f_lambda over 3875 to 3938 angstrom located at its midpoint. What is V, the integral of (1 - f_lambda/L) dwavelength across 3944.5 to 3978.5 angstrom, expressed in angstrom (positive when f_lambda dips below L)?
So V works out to 5.0 angstrom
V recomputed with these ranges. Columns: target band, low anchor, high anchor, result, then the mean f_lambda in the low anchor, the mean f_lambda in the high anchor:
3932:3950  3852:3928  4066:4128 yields 1.14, 1.07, 1.16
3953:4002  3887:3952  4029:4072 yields 5.68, 1.05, 1.3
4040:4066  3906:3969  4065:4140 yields -3.91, 1.02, 1.18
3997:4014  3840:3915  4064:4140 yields -3.14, 1.04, 1.18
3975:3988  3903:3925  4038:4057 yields 1.55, 1.19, 1.34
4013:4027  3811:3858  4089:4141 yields -3.81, 0.916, 1.15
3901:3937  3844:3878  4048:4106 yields 2.07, 1.12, 1.19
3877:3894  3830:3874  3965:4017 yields 2.74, 1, 1.16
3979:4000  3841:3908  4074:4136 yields -3.16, 1.03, 1.17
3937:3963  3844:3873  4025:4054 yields 3.76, 1.13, 1.31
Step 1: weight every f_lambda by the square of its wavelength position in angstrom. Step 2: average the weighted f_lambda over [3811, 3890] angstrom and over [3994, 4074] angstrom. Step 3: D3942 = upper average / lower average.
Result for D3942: 1.50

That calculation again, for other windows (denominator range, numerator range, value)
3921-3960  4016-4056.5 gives 1.36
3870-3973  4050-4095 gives 1.37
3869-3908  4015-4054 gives 1.46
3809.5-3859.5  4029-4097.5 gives 1.54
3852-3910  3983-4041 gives 1.37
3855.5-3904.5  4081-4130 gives 1.26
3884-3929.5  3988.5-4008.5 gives 1.30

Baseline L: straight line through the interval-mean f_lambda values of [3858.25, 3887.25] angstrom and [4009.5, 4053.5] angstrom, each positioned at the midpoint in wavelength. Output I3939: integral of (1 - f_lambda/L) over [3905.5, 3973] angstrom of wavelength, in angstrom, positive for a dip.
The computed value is 9.79 angstrom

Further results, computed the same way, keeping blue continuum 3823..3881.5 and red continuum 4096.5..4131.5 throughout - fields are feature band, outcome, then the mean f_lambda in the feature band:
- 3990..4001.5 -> -2.6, 1.3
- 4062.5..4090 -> -4.0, 1.26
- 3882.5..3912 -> 1.7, 0.952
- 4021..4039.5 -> -4.1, 1.31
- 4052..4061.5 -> -1.9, 1.31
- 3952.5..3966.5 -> 2.4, 0.858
